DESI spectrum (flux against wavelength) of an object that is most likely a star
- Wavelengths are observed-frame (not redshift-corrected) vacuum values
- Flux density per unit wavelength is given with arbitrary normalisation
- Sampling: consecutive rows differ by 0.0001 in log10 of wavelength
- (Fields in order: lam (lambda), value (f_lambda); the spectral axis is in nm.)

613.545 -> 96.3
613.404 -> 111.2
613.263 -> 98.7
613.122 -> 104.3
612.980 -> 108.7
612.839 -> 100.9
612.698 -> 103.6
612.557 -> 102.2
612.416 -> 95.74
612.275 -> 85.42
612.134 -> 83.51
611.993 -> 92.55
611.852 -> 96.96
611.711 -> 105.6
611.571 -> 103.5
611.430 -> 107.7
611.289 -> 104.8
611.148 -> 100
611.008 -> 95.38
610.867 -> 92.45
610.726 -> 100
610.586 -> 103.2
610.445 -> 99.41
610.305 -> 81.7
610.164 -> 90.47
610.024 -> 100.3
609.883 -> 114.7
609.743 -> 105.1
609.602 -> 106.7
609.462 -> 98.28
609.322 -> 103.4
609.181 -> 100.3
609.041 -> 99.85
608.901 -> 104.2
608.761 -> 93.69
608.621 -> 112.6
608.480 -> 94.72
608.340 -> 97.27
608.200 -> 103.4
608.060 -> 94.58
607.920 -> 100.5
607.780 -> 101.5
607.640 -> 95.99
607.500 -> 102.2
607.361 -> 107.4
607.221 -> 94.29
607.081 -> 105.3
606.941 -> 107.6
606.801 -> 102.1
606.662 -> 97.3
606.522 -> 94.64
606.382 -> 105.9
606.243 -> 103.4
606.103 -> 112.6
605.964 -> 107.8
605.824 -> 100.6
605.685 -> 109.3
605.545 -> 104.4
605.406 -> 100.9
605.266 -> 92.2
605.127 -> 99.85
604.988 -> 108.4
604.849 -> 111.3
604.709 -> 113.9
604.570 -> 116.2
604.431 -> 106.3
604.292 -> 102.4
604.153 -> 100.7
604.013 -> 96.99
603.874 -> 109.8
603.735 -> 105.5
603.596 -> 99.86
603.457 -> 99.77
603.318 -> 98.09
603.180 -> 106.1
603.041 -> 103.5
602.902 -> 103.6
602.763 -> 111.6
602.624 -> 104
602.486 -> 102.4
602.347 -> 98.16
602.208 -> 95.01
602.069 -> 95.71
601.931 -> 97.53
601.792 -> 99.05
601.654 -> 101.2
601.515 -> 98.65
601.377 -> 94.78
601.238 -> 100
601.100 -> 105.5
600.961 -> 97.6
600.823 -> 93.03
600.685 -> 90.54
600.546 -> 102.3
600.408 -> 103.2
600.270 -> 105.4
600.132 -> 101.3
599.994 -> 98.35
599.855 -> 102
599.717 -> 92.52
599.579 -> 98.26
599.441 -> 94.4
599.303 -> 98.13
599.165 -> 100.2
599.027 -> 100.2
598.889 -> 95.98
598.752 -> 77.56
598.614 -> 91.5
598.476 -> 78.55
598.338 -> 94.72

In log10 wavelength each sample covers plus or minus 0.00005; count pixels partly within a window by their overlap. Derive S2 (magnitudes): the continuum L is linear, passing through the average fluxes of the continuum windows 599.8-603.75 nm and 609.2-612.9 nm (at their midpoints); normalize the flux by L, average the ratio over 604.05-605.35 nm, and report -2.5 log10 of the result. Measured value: -0.06 mag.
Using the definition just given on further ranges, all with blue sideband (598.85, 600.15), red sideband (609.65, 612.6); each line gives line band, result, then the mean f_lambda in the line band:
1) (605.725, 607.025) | -0.06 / 104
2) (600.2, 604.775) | -0.04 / 102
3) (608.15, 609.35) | -0.03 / 101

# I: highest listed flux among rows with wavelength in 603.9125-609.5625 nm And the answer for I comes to 116.2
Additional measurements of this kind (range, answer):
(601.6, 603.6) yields 111.6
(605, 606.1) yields 109.3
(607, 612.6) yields 114.7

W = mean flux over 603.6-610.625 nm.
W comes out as 102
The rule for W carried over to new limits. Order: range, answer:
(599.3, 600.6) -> 99.6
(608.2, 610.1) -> 102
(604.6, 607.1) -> 104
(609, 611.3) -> 99.6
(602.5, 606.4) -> 105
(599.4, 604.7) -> 101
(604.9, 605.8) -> 103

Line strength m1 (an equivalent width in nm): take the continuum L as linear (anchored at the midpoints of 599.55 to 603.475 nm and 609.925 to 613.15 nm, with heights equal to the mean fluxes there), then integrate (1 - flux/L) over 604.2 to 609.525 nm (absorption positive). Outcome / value -0.20 nm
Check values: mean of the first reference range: 100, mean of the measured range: 103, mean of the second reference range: 98.2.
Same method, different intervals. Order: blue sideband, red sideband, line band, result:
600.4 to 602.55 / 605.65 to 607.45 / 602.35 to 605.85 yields -0.11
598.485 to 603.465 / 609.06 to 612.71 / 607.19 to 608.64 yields -0.02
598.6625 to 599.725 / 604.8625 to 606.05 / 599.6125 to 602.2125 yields -0.04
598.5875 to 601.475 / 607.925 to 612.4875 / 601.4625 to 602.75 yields -0.03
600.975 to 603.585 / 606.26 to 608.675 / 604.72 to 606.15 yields -0.06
